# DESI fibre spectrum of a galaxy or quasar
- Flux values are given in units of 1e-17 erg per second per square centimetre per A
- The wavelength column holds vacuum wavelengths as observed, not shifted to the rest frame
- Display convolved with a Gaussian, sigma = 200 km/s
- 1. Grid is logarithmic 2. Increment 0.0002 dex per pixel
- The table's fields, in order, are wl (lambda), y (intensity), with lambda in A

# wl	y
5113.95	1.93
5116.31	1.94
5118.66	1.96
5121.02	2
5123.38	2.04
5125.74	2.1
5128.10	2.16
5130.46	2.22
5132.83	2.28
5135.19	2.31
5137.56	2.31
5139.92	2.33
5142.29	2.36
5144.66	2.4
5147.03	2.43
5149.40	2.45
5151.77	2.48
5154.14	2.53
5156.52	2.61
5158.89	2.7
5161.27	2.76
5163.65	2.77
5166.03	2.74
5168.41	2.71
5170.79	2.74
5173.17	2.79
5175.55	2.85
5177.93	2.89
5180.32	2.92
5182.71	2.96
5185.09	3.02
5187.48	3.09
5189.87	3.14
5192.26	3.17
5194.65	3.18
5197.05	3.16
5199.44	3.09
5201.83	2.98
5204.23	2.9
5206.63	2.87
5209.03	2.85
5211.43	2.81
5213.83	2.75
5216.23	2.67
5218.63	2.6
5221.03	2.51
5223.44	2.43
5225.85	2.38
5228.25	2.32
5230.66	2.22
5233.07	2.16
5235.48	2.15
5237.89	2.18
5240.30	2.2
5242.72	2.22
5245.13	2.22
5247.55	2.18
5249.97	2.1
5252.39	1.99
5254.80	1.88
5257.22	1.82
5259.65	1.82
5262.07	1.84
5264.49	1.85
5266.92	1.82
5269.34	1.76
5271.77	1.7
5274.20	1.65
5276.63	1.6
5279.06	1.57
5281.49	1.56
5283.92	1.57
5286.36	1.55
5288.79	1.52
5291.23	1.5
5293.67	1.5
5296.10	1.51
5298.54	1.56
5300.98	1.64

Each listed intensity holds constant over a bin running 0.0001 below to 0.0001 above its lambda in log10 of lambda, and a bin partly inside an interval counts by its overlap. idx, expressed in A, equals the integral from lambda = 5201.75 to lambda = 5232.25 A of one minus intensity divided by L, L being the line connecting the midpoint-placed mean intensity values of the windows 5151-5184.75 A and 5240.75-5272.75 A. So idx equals -4.03 A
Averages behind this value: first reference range 2.76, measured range 2.62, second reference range 1.95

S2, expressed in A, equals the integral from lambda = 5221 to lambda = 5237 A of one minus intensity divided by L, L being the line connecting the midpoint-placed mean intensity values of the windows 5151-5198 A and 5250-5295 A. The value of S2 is -0.5 A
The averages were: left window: 2.86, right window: 1.7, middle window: 2.29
